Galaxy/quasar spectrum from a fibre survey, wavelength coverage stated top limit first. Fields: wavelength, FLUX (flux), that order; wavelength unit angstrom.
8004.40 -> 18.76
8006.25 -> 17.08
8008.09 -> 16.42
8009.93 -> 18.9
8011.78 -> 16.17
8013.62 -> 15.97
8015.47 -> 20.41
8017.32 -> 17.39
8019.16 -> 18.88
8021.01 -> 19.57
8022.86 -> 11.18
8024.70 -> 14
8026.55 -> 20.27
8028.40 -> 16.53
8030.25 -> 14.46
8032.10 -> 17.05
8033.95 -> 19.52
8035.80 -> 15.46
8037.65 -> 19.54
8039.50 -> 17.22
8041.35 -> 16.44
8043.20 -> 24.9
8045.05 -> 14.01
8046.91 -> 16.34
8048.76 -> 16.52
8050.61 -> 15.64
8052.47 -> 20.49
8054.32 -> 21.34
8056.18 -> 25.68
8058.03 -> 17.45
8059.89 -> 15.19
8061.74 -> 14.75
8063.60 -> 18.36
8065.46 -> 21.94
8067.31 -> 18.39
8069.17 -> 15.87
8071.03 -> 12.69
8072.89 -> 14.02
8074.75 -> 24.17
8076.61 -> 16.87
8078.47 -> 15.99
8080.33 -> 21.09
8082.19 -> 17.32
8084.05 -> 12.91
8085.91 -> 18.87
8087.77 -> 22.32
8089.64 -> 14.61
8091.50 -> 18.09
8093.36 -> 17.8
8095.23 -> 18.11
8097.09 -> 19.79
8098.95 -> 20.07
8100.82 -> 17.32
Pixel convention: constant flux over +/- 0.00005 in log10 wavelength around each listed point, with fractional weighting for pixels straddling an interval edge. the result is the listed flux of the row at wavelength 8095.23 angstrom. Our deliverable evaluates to 18.11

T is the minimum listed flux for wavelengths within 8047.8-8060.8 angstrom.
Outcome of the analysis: 15.19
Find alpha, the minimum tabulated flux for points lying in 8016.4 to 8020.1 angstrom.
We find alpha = 17.39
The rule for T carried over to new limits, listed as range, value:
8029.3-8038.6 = 14.46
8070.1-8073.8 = 12.69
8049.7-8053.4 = 15.64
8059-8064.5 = 14.75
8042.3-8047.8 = 14.01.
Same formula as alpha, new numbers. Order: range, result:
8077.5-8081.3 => 15.99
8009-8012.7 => 16.17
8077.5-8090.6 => 12.91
